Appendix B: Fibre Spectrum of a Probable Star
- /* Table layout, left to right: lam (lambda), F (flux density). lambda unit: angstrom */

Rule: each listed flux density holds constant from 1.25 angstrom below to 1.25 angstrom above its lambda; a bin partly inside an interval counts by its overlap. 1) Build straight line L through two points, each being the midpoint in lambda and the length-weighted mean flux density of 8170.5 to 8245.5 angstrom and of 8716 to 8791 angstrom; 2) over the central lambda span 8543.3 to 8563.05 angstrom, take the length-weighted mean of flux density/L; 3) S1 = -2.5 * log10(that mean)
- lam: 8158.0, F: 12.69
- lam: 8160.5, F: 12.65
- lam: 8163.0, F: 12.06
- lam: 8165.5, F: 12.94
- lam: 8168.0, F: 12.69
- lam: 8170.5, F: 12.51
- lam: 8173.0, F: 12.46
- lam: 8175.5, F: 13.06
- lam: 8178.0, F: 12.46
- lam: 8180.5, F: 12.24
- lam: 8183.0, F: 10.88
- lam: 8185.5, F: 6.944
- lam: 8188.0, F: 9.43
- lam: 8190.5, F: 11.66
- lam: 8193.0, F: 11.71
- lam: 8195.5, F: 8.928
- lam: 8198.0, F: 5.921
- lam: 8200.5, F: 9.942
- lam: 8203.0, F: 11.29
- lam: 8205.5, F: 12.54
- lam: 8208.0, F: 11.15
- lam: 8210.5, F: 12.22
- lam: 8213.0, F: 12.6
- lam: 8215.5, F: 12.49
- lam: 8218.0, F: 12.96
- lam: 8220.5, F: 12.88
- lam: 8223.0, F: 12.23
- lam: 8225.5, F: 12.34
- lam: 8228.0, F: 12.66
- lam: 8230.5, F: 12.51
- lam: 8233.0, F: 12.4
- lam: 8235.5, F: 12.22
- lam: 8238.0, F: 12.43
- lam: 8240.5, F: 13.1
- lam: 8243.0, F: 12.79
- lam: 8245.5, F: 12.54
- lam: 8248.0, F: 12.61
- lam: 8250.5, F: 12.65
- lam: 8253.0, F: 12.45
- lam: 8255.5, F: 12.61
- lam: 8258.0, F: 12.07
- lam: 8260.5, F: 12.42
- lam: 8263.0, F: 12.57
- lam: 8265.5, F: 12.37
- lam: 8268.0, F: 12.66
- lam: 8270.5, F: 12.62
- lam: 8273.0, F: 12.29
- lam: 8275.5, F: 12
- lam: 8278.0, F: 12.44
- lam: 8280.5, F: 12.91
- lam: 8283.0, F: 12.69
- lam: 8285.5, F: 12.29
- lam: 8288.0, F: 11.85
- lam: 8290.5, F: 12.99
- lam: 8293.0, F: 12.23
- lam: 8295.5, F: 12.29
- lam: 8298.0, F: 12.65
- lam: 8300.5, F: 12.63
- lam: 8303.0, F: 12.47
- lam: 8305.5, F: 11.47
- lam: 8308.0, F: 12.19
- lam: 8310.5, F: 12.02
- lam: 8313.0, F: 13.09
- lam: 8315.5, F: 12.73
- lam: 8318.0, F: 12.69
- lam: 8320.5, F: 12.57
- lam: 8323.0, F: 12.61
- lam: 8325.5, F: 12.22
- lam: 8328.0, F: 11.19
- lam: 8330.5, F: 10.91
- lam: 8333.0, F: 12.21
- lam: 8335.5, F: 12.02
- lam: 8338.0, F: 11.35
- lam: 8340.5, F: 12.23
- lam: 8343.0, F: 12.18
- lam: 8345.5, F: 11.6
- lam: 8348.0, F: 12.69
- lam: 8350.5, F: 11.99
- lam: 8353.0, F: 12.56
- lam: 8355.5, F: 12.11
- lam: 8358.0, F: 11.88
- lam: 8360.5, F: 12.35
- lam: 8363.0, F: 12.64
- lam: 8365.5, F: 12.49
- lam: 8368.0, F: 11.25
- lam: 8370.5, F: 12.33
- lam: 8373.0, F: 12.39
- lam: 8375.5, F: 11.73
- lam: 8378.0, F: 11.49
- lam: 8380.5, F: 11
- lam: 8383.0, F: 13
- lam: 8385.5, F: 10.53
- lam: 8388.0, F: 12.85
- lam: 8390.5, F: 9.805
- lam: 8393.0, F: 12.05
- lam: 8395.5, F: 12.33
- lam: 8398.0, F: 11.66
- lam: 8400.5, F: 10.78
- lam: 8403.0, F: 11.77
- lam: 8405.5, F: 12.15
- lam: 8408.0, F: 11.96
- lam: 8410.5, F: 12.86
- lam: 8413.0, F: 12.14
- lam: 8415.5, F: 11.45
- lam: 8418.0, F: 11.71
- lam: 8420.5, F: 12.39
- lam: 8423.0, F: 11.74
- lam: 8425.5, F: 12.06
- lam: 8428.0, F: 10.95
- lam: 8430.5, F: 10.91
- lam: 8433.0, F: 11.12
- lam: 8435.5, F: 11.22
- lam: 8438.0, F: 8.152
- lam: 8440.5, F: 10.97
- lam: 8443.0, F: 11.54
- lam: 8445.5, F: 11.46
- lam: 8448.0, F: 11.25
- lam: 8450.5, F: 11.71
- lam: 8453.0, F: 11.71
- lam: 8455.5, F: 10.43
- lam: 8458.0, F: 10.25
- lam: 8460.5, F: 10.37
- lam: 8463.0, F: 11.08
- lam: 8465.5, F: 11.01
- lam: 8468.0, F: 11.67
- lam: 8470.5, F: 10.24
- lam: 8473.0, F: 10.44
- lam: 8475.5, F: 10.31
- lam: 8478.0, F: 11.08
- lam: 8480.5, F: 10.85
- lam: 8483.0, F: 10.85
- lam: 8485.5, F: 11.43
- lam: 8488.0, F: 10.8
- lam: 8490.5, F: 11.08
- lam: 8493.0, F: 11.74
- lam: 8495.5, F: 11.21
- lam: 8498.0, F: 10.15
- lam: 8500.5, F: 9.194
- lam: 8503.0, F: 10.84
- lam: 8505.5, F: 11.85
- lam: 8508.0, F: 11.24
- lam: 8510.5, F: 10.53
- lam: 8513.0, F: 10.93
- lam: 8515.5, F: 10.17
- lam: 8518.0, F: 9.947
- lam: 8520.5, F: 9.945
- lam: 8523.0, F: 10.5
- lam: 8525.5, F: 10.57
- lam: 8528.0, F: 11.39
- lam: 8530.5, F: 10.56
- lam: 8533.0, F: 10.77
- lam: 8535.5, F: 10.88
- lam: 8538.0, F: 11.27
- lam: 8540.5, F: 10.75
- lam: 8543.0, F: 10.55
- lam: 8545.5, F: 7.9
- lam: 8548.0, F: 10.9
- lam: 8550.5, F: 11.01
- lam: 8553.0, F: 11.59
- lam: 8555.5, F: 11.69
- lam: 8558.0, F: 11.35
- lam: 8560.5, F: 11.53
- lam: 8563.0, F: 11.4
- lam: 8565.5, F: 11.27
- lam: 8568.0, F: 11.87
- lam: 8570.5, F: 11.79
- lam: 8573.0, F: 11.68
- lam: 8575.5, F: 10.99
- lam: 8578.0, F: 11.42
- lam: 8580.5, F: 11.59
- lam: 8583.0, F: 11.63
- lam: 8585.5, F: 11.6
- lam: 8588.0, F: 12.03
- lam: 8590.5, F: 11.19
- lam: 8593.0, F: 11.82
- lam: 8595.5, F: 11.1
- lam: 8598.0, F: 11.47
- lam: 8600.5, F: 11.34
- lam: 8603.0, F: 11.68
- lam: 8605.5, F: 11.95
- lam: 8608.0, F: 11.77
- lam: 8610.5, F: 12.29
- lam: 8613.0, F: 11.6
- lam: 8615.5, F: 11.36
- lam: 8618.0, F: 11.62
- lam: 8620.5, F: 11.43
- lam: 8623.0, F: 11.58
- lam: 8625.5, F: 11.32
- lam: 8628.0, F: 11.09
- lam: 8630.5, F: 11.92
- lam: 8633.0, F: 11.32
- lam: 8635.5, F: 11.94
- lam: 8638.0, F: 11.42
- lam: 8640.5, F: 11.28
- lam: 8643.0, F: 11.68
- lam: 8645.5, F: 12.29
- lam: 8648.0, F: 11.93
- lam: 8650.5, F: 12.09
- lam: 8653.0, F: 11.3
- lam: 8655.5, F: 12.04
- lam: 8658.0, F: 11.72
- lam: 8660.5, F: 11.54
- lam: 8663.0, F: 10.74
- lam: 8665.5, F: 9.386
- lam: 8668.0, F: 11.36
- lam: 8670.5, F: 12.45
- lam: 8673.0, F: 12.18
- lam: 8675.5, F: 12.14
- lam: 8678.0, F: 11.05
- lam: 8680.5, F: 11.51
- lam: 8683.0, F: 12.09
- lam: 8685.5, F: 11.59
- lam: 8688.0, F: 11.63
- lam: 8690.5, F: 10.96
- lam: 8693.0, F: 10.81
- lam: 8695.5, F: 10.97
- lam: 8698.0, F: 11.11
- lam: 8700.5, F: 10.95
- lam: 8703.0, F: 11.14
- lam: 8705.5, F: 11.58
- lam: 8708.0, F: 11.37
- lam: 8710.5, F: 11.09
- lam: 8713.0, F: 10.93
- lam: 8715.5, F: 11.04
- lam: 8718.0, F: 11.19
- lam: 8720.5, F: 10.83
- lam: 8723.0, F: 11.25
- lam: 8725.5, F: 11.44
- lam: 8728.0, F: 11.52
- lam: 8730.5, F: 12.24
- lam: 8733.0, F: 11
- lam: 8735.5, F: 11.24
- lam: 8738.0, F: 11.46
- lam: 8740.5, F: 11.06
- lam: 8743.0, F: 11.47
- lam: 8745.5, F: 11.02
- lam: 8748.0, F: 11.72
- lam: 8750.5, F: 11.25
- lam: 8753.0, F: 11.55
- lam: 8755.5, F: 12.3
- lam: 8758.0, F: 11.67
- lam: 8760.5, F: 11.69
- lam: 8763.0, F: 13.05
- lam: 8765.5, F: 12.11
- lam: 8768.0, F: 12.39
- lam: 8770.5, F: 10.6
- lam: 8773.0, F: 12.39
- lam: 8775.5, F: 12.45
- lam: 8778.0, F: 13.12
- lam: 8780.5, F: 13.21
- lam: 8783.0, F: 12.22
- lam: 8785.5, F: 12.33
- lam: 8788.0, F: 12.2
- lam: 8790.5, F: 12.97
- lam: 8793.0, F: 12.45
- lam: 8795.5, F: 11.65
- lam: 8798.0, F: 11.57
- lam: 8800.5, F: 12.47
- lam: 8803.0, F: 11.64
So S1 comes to 0.08 mag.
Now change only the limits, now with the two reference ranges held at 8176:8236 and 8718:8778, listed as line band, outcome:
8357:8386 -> -0.047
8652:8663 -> 0.005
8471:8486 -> 0.073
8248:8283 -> -0.098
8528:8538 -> 0.064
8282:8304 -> -0.094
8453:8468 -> 0.068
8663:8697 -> 0.024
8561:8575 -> 0.000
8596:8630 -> 0.001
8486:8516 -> 0.067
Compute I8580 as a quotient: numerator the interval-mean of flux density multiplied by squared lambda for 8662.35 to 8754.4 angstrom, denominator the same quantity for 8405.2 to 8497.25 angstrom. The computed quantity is 1.1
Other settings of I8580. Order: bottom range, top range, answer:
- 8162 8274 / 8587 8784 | 1.08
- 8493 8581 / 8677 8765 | 1.09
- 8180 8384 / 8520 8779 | 1.04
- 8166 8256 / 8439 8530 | 0.98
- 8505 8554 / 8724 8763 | 1.14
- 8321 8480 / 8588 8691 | 1.06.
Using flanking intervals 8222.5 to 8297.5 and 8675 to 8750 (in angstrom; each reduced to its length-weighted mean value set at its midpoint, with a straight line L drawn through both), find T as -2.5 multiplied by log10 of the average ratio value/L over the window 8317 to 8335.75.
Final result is 0.02 mag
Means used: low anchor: 12.5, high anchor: 11.3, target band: 12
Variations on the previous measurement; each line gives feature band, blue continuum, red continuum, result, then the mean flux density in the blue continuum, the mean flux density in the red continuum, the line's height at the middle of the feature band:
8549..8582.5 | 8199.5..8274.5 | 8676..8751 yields 0.01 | 12.4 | 11.3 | 11.6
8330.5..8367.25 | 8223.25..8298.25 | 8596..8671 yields 0.01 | 12.5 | 11.6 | 12.3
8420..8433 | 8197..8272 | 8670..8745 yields 0.03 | 12.2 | 11.4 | 11.8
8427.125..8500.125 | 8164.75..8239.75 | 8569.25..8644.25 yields 0.07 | 11.6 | 11.6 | 11.6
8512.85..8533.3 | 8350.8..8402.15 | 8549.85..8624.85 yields 0.11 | 11.9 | 11.6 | 11.7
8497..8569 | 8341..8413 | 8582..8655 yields 0.09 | 12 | 11.6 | 11.7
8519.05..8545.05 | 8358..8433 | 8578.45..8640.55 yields 0.10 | 11.8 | 11.6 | 11.7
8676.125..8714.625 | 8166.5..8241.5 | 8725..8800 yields 0.06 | 11.6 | 11.9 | 11.9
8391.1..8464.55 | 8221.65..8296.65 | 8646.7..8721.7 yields 0.06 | 12.5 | 11.4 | 12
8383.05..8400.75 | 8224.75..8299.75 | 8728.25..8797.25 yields 0.07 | 12.5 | 11.9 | 12.3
